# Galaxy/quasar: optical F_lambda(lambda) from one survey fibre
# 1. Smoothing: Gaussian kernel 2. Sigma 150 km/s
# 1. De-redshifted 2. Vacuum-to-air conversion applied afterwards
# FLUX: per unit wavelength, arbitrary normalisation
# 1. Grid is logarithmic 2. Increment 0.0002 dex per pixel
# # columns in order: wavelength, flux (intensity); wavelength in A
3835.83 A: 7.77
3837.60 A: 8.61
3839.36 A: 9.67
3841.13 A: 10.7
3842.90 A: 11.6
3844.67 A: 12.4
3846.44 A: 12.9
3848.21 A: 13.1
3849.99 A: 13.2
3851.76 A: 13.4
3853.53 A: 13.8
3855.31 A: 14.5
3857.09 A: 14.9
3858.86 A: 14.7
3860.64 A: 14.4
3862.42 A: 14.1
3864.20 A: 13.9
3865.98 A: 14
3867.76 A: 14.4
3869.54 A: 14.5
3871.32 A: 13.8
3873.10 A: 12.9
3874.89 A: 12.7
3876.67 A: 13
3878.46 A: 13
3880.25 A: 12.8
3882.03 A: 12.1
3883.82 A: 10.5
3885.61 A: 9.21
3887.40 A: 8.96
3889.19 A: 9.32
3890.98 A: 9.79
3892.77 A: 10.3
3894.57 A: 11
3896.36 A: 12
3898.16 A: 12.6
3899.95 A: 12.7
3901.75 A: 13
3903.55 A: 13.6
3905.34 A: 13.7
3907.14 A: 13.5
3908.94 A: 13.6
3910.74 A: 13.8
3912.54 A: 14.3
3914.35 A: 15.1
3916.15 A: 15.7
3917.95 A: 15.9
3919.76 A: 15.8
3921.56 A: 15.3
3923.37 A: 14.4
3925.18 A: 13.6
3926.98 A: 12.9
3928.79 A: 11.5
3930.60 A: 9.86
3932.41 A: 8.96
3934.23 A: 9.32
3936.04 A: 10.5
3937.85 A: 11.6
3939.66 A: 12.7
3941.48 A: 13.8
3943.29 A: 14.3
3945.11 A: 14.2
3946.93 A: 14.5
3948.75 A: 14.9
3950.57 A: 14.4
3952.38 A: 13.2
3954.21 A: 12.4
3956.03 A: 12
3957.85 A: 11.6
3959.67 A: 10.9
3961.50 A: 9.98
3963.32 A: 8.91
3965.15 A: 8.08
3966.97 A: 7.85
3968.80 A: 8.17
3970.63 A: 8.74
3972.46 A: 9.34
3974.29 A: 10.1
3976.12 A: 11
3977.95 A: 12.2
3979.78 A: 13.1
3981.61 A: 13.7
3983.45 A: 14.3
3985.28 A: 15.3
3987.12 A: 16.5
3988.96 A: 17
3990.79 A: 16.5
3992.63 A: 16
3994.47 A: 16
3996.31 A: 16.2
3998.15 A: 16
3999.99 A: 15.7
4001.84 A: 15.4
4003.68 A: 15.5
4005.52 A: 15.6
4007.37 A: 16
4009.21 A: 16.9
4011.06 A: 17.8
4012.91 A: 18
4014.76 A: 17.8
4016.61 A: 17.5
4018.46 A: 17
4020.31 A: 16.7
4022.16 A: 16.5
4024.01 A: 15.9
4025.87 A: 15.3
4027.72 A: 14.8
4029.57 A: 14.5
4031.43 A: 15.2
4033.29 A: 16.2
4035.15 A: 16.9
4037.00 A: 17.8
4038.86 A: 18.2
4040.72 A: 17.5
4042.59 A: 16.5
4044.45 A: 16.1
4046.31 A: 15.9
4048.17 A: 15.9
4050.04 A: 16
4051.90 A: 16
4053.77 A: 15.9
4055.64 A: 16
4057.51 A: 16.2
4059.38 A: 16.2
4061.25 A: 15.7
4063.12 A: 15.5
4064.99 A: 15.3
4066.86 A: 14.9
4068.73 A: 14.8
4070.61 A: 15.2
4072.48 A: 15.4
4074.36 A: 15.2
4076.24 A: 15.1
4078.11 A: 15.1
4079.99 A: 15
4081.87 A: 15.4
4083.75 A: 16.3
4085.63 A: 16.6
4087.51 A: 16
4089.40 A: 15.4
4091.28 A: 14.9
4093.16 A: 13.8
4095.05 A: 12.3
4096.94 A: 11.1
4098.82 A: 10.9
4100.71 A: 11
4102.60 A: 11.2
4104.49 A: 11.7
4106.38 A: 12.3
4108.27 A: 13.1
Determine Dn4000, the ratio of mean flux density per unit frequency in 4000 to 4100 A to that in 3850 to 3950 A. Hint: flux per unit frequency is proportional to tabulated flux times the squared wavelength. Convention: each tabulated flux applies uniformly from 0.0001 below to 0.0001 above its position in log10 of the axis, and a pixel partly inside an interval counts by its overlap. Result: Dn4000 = 1.3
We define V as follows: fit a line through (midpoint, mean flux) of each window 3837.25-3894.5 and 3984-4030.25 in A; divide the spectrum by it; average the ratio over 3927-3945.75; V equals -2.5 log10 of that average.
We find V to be 0.222 mag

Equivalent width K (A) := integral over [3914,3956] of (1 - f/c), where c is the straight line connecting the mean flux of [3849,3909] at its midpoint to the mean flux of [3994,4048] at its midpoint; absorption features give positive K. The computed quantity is 2.9 A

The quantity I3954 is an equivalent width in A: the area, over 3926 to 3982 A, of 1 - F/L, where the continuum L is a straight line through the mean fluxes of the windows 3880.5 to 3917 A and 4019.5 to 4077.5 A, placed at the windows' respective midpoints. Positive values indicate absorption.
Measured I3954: 8.9 A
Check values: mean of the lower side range 12.2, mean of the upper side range 15.9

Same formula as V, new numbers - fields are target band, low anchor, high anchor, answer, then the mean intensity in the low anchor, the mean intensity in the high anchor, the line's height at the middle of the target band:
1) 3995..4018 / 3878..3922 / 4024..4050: -0.08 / 12.7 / 16.2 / 15.4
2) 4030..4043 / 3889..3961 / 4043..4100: -0.15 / 12.8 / 15.1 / 14.6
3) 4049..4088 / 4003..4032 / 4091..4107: -0.15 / 16.3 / 12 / 13.6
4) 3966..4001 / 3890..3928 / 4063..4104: 0.04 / 13.4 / 14.3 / 13.8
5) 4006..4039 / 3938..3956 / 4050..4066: -0.10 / 13.6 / 15.9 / 15.1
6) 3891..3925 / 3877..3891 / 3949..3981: -0.24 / 10.9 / 10.8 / 10.8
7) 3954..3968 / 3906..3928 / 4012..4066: 0.44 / 14.5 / 16.3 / 15.1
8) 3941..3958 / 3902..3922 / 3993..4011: 0.12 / 14.5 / 16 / 15.1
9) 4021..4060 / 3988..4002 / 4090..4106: -0.13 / 16.1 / 12.2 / 14.4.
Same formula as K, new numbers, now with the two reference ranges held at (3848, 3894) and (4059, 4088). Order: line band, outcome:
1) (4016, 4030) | -1.20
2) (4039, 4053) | -1.19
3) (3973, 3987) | 1.25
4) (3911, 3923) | -1.69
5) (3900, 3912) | -0.28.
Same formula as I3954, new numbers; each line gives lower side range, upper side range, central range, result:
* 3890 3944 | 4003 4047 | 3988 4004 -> -0.6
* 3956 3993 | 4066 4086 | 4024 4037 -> -1.8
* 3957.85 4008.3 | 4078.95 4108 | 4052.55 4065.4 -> -2.3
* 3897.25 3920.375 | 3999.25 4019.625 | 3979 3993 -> 0.7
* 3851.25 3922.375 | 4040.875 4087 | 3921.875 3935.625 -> 2.1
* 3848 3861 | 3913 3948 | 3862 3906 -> 4.5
